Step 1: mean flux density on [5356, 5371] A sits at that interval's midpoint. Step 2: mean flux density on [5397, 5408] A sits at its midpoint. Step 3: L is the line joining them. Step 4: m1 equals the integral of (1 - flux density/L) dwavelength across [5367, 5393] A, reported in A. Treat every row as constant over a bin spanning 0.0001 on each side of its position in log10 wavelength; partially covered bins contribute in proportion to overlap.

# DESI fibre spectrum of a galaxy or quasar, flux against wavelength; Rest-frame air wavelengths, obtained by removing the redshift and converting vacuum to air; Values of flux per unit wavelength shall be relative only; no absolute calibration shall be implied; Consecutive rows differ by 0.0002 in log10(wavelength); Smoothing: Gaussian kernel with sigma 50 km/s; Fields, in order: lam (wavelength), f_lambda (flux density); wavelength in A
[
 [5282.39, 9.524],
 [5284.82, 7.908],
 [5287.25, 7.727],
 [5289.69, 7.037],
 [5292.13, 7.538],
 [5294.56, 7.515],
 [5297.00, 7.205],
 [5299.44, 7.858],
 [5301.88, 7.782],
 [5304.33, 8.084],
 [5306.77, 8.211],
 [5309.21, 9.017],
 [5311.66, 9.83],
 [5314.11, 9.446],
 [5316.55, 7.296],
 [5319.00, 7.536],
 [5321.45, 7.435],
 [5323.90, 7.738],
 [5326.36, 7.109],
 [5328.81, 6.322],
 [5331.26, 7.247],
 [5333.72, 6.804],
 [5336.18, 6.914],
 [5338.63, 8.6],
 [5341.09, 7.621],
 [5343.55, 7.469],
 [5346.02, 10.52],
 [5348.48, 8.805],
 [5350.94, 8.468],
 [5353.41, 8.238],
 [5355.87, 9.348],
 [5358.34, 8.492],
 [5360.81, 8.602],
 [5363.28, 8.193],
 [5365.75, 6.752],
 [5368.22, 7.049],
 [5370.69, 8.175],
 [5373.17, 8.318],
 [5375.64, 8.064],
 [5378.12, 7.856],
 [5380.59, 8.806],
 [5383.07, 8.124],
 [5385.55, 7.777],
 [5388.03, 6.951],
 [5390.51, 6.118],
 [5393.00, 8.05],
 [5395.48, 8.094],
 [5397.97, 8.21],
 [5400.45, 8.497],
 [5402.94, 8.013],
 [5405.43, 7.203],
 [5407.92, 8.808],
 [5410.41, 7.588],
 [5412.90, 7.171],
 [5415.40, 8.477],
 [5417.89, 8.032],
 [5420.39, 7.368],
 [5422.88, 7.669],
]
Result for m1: 0.9 A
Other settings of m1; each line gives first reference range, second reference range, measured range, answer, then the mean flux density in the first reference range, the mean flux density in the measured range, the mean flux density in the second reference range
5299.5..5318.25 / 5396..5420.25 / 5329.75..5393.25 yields 1.8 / 8.46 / 7.97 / 7.97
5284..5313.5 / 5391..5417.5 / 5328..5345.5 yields 1.2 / 8.01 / 7.44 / 7.96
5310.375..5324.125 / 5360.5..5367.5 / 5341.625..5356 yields -1.5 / 8.25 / 8.71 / 7.69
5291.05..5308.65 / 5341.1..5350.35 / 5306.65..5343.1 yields 2.2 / 7.79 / 7.79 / 8.72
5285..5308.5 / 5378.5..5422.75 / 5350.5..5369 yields -0.9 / 7.7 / 8.15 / 7.84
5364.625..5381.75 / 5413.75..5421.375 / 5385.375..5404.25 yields 0.5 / 7.87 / 7.71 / 7.93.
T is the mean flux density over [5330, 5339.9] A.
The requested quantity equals 7.39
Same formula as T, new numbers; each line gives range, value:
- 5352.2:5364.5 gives 8.58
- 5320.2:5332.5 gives 7.17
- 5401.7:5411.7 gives 7.9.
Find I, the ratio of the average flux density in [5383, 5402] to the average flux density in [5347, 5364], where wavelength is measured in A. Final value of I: 0.89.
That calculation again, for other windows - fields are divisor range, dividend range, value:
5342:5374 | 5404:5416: 0.94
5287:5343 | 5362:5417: 1.01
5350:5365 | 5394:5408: 0.95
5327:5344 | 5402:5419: 1.09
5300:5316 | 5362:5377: 0.90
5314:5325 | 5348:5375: 1.06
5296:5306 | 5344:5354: 1.15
